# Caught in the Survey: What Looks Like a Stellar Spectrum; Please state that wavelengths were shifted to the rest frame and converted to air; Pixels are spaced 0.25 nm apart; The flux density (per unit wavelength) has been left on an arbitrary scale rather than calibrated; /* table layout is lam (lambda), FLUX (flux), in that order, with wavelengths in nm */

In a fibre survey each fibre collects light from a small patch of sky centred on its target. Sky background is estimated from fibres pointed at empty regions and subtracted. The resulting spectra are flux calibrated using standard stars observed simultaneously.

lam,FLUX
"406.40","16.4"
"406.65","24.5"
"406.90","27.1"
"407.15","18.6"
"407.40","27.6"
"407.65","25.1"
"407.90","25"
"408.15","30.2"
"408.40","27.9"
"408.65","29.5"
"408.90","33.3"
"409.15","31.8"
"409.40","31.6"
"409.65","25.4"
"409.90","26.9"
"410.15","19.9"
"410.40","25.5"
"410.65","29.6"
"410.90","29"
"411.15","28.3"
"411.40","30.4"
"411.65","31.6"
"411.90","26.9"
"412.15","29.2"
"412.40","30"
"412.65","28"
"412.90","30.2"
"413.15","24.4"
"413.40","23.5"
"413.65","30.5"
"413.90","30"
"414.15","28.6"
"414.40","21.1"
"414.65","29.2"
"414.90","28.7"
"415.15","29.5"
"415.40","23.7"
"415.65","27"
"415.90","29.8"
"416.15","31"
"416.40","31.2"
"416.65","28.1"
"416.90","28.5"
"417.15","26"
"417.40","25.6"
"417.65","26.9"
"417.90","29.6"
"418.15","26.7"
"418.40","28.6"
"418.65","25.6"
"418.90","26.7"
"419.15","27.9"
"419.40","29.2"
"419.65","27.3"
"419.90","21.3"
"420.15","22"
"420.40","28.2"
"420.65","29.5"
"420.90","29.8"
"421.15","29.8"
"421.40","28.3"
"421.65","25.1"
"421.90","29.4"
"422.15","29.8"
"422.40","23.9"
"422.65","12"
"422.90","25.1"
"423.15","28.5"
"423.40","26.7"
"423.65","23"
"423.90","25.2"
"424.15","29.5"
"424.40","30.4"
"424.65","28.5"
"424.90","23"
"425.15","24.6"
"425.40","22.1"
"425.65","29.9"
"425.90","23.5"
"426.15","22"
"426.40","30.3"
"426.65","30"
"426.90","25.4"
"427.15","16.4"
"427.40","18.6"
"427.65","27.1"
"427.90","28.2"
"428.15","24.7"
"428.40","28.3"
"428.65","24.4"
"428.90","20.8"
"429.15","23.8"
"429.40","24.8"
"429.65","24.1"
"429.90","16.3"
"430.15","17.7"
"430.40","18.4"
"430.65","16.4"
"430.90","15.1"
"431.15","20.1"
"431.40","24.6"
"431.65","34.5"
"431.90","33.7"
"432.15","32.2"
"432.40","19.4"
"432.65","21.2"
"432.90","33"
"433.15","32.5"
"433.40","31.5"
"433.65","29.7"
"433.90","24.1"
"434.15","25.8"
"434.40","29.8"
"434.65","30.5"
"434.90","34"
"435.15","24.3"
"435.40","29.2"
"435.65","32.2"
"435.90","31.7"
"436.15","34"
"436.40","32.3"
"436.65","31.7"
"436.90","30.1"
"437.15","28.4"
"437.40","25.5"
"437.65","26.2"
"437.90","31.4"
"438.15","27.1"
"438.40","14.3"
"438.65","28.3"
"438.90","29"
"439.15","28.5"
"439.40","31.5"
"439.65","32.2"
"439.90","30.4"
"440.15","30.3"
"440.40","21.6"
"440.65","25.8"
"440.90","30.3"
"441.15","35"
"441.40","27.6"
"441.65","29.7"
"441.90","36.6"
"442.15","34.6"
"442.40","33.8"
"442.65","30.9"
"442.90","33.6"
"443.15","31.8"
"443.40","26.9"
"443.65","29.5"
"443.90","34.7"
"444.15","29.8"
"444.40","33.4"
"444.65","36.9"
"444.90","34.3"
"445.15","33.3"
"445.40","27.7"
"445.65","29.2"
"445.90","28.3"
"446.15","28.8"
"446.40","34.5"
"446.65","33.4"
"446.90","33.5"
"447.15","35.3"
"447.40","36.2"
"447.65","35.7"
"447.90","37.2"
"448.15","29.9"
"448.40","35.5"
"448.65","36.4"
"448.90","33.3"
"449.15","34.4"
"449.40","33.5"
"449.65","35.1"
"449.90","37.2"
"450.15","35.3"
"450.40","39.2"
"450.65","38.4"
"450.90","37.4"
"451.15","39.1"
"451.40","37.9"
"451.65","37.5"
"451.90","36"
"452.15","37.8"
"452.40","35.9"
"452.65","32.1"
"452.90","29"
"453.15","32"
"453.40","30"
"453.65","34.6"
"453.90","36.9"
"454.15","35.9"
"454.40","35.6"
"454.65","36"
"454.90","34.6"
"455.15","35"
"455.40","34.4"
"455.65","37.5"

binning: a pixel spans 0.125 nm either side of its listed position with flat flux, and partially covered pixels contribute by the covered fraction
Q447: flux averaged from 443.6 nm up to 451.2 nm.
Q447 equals 34.1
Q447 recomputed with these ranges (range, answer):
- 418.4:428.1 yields 25.9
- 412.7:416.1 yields 27.5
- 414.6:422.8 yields 27.1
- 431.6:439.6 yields 29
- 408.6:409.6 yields 31.2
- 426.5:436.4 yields 26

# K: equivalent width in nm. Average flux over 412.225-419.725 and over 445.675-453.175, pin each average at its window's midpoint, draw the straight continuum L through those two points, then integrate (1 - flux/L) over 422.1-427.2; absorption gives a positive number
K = 0.744 nm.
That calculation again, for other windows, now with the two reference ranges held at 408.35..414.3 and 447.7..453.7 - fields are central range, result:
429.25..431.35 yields 0.82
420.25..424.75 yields 0.53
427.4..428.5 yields 0.18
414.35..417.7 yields 0.17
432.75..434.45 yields 0.15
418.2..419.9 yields 0.15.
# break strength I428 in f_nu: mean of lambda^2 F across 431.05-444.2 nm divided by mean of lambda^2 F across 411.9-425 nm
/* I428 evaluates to 1.19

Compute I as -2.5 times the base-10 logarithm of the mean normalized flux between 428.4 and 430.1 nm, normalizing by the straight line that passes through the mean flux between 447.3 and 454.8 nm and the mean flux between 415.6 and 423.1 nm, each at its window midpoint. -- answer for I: 0.29 mag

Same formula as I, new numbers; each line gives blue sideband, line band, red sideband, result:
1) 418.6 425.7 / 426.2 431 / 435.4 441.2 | 0.20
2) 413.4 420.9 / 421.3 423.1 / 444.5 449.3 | 0.15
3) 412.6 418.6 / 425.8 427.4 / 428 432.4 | 0.02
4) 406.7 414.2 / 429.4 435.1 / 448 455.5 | 0.23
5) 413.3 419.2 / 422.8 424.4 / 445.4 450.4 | 0.09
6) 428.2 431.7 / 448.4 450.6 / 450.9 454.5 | -0.08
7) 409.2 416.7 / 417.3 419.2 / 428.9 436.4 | 0.01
